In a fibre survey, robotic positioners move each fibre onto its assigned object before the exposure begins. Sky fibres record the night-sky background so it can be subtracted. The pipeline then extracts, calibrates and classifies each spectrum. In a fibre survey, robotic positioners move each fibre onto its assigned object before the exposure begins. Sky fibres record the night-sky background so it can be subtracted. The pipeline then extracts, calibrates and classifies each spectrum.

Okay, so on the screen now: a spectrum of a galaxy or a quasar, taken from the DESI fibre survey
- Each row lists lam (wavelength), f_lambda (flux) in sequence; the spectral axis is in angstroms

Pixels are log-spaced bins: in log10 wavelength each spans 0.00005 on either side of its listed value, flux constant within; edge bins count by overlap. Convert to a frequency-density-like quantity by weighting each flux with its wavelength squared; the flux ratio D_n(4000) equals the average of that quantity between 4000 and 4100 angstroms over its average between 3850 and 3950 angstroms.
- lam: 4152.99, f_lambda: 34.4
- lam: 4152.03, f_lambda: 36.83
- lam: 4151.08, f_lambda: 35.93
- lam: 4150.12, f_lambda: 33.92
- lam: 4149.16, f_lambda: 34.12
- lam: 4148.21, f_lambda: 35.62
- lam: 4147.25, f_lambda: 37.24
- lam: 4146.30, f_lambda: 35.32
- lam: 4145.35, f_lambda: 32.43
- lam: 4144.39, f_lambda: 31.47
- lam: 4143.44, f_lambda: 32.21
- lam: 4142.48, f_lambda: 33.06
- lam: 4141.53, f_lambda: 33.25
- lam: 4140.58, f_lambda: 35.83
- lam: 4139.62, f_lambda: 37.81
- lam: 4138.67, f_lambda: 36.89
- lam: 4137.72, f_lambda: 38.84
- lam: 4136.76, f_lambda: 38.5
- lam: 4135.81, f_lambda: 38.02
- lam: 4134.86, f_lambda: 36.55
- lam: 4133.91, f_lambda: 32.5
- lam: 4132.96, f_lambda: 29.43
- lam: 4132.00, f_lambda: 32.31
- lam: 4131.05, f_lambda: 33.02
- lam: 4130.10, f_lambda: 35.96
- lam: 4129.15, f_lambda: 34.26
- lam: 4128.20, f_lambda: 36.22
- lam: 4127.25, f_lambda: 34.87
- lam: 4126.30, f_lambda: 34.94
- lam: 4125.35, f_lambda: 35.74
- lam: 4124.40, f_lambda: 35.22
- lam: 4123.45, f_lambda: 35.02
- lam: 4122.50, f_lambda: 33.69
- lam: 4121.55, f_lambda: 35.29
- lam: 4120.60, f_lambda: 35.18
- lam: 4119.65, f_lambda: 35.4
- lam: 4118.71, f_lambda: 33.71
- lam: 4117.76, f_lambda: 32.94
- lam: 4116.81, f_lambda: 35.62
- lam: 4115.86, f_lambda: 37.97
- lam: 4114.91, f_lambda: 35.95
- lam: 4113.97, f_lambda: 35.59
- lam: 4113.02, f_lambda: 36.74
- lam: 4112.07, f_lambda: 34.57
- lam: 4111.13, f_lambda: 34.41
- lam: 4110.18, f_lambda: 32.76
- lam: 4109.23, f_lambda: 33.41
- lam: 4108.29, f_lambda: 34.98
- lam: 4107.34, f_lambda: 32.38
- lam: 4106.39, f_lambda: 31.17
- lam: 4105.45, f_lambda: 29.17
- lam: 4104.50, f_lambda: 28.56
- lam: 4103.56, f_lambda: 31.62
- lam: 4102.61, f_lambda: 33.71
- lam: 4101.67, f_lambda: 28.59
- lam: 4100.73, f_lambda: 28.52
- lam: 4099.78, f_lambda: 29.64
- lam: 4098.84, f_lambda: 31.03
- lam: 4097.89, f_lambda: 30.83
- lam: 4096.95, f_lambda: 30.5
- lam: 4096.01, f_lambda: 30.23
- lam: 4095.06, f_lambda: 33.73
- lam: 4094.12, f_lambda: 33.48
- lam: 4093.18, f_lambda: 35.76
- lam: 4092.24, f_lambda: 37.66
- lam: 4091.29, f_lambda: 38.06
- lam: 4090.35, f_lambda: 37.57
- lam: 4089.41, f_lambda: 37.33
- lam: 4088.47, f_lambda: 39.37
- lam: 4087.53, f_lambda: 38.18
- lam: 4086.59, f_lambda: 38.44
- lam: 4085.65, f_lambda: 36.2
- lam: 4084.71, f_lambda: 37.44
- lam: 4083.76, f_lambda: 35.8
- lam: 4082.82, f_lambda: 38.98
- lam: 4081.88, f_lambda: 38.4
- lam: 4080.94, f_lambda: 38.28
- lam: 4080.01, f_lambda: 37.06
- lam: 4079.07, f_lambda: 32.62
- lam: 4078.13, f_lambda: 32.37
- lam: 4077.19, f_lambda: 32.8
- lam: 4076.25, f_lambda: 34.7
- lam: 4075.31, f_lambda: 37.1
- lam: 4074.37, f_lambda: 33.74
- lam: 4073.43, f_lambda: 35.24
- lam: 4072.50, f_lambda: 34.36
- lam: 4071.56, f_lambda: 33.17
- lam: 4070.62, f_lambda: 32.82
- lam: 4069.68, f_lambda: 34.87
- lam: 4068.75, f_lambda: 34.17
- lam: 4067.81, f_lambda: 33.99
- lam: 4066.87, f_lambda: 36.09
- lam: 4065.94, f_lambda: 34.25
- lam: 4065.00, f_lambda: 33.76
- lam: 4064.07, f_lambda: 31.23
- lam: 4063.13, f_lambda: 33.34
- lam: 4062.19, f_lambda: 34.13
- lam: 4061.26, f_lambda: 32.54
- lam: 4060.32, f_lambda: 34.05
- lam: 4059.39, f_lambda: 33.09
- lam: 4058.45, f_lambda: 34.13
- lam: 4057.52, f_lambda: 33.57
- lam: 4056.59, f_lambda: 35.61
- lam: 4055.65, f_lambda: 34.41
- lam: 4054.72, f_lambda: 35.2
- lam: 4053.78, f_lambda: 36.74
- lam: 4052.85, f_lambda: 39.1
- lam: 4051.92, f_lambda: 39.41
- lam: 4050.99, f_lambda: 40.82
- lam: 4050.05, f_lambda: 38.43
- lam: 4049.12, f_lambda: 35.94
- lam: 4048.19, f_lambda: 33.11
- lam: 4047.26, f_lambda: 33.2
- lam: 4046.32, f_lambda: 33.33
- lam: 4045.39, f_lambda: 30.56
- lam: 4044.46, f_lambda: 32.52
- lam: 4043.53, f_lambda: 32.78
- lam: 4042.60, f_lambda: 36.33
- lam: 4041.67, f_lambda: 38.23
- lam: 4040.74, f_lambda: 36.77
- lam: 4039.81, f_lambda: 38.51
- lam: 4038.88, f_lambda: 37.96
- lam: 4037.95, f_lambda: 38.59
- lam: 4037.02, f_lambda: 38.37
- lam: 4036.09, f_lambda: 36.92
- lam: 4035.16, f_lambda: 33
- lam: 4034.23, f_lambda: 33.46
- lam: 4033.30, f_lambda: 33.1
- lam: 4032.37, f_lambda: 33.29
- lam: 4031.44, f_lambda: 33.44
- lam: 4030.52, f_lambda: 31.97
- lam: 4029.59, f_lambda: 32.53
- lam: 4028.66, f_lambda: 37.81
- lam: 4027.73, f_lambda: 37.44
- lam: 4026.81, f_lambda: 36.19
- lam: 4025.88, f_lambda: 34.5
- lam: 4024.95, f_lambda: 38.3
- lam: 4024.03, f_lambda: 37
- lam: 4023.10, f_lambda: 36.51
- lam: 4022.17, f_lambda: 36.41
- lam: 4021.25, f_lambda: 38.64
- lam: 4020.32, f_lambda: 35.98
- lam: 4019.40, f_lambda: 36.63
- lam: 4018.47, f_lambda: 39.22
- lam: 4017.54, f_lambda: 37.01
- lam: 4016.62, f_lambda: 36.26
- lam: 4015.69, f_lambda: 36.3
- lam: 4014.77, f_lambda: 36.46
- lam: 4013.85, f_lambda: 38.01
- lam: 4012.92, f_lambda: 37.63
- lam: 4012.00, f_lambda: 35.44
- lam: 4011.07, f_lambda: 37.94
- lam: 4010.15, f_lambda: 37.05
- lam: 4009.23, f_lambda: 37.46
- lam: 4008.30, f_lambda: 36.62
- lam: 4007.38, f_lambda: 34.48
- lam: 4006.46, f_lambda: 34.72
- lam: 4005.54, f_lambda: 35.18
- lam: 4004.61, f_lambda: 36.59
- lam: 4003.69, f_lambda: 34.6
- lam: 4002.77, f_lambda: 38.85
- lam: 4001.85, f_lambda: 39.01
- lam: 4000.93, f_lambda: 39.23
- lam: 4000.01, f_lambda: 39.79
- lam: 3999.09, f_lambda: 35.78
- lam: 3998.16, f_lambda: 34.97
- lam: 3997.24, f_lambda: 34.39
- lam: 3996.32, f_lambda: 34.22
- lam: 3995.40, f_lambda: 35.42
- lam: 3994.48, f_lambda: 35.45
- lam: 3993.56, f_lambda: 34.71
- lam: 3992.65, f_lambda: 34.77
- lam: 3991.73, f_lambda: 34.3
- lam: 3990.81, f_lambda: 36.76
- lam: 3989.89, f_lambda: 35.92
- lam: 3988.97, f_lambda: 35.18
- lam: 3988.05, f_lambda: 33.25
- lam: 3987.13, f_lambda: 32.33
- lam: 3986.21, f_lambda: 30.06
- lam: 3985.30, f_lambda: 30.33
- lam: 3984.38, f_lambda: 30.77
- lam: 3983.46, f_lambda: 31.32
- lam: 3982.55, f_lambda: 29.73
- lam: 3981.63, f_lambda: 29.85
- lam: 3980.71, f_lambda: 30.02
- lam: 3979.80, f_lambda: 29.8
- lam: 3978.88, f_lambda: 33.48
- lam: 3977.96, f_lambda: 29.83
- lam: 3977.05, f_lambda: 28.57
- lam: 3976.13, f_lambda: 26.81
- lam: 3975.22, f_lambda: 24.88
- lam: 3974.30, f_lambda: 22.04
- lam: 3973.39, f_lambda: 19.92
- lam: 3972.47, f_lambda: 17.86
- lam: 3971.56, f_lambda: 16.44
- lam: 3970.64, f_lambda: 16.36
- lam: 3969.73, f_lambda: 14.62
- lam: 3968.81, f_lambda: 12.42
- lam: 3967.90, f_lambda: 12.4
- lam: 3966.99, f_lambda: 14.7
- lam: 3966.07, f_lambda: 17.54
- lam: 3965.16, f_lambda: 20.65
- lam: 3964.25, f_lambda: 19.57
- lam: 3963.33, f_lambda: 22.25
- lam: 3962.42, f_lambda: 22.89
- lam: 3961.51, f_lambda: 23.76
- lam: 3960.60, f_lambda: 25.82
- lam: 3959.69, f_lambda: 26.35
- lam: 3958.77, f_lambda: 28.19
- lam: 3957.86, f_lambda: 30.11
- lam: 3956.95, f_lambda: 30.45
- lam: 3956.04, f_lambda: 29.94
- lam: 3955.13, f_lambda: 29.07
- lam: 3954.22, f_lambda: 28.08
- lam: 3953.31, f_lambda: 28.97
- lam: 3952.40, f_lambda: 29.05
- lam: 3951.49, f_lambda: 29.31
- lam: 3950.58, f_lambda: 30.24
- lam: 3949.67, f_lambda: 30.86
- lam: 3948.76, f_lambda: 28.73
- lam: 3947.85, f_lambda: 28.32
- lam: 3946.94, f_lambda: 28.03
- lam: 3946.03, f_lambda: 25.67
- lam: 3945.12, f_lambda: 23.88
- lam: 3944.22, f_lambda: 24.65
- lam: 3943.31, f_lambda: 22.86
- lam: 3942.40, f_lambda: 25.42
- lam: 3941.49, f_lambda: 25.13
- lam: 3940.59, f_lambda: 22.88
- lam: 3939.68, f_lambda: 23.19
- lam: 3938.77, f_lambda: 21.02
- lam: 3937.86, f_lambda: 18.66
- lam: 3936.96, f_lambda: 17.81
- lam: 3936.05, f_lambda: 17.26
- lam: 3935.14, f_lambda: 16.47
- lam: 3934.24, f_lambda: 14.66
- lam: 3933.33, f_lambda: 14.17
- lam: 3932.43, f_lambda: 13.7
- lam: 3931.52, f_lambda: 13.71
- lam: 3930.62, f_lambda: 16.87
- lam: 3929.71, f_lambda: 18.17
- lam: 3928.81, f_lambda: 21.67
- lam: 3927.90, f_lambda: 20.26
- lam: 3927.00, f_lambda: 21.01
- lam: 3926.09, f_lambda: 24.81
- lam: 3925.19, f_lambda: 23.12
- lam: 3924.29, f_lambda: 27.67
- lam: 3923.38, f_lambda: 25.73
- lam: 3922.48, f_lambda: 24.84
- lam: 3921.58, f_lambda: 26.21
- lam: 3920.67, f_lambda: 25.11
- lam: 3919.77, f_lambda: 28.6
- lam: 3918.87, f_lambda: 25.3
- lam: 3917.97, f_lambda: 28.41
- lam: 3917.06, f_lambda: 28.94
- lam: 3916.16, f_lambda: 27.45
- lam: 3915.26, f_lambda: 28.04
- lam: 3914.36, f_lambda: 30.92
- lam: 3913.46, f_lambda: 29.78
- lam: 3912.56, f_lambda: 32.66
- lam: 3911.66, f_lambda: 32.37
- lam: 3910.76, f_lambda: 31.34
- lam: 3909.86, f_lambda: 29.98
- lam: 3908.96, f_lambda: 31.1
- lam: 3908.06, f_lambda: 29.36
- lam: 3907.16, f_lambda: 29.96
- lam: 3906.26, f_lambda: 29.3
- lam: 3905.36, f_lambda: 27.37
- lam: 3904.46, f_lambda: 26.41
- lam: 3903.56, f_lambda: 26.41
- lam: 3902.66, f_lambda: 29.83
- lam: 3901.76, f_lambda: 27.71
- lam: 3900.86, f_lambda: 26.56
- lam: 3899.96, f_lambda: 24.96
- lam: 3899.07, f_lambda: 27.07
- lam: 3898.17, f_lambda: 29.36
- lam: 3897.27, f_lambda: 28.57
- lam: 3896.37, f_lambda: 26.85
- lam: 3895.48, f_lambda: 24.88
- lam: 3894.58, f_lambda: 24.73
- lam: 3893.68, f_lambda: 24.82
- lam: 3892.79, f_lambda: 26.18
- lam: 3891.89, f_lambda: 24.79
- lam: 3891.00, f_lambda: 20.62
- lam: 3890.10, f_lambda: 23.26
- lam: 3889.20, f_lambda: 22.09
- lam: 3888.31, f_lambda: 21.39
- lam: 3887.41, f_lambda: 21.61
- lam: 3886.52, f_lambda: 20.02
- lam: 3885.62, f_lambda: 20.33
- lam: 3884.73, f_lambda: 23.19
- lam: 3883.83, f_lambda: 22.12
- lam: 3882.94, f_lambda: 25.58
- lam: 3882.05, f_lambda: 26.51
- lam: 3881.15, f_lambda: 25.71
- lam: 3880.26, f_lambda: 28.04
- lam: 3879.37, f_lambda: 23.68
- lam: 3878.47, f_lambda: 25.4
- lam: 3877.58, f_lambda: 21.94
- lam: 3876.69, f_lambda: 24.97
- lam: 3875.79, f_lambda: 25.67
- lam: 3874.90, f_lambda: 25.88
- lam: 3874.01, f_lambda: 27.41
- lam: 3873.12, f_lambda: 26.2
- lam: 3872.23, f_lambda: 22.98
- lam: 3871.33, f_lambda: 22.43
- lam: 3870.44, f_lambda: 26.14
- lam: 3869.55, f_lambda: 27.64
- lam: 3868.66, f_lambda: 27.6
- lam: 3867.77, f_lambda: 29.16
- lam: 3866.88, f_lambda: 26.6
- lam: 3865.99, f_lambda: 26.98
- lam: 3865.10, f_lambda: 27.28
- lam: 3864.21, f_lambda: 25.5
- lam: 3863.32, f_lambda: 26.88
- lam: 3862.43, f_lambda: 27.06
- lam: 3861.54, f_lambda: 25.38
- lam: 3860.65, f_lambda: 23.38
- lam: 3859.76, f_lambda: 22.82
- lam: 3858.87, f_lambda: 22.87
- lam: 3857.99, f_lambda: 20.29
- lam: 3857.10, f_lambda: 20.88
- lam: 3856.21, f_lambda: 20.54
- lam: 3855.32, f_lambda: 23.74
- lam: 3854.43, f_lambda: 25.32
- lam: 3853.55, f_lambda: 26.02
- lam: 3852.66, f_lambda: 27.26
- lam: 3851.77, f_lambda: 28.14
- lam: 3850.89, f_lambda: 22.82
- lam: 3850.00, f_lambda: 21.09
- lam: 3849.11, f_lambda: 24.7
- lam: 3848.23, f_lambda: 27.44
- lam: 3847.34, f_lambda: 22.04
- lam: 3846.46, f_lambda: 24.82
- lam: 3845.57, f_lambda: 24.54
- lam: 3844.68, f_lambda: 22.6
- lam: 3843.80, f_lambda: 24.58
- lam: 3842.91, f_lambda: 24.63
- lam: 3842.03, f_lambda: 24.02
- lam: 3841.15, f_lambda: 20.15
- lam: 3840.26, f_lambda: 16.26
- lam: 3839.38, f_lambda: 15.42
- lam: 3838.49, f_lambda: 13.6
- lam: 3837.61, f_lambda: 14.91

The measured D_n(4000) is 1.5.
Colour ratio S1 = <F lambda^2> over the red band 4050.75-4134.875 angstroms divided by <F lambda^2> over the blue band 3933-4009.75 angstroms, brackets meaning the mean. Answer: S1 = 1.3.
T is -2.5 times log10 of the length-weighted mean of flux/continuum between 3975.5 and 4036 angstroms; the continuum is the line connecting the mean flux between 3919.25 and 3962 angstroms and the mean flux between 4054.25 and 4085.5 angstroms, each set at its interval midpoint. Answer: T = -0.18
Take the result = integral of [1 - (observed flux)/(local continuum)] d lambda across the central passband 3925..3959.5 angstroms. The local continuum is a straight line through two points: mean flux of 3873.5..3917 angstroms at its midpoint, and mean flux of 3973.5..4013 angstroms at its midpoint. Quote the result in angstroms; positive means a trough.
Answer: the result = 7.3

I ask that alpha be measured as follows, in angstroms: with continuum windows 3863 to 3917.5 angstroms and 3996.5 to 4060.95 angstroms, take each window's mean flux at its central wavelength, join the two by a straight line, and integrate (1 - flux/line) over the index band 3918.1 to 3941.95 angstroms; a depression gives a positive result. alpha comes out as 6.5 angstroms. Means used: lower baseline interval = 26.4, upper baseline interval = 36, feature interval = 21.2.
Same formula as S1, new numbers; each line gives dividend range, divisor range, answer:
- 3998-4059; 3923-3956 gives 1.63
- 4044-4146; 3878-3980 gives 1.53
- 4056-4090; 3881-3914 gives 1.45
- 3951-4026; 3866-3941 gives 1.31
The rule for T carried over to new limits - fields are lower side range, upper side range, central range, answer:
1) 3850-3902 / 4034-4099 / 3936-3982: 0.206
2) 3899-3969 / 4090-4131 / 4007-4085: -0.169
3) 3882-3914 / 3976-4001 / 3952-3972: 0.340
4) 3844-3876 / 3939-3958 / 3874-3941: 0.068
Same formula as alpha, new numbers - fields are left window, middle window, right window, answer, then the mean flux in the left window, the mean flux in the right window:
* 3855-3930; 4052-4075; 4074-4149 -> -1.3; 25.7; 34.6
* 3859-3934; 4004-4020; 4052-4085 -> -2.5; 25.3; 34.9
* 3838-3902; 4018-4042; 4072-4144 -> -3.8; 24.3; 34.6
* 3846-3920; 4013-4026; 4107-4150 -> -2.6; 25.9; 34.8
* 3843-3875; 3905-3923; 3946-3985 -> -2.7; 24.9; 25.3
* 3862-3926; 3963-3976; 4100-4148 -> 4.8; 26.3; 34.2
